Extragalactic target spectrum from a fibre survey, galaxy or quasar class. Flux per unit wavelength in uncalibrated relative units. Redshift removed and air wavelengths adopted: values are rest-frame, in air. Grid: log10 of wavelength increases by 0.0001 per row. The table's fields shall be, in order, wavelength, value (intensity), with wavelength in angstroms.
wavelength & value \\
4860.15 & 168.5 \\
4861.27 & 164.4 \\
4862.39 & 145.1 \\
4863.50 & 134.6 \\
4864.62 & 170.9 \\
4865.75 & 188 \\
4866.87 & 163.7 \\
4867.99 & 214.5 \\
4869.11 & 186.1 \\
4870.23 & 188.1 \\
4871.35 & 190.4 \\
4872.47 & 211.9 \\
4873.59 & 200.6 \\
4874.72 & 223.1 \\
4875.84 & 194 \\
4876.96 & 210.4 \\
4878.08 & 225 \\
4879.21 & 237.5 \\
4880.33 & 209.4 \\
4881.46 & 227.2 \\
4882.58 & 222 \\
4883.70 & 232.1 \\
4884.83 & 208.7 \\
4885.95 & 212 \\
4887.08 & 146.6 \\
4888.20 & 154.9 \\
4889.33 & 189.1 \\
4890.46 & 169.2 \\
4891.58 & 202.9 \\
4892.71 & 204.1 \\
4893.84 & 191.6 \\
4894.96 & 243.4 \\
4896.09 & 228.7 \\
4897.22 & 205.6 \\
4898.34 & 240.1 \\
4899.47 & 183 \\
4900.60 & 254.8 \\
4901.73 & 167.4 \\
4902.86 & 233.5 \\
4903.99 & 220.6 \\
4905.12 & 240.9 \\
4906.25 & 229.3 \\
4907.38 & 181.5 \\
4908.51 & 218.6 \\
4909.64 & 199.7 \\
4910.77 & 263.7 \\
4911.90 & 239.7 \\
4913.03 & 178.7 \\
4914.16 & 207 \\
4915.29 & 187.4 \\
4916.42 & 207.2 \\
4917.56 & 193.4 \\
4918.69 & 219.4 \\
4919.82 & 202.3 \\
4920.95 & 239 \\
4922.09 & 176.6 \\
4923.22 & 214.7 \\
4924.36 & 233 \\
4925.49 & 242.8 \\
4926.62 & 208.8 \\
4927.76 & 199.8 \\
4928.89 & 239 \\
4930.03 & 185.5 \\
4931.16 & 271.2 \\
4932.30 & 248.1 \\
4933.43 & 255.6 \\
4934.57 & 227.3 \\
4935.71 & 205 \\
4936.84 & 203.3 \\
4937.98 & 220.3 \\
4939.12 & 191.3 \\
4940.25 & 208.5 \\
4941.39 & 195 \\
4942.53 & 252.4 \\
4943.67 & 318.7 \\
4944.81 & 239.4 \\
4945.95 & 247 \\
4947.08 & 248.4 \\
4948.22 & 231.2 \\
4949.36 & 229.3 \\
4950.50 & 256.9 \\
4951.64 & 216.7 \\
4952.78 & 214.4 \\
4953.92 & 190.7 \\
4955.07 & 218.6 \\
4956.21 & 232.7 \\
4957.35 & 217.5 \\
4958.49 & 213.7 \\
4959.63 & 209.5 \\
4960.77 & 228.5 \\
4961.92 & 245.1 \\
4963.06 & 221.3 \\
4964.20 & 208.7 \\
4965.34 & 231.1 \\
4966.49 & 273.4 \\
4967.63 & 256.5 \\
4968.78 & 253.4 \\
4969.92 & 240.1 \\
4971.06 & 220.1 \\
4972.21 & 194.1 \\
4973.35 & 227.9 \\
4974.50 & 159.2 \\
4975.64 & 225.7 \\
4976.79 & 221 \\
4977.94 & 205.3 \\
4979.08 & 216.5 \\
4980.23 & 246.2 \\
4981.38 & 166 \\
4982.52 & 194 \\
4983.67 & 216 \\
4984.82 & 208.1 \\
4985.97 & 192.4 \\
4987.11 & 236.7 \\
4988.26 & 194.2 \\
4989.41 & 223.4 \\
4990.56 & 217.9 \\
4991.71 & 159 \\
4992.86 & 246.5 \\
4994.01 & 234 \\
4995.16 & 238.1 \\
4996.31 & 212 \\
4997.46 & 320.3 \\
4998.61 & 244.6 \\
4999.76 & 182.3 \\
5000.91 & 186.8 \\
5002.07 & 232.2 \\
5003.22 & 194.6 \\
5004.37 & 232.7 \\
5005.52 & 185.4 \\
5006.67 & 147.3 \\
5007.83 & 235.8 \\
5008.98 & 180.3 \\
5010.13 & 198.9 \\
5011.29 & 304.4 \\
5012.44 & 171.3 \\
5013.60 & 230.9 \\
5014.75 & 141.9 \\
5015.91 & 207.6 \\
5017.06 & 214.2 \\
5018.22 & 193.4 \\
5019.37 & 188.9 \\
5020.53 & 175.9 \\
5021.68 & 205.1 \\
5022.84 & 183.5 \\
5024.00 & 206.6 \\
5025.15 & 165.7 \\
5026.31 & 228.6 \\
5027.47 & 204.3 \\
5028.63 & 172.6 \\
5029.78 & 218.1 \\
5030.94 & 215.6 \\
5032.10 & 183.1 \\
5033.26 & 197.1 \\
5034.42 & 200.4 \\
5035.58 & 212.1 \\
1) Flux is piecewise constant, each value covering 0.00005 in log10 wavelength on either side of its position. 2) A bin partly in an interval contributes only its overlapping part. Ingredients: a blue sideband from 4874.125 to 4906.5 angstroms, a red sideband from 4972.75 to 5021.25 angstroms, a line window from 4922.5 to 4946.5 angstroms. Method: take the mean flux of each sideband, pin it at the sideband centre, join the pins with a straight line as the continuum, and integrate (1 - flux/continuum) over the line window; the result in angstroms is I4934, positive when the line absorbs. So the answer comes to -2.11 angstroms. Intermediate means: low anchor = 210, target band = 229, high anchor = 210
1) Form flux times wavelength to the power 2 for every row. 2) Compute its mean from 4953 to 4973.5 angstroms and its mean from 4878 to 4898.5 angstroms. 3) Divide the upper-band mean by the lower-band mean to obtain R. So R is 1.13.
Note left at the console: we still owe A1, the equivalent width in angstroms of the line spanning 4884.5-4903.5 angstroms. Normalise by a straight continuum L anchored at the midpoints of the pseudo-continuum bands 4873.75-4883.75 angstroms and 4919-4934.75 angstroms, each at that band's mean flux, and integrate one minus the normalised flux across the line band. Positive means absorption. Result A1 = 1.6 angstroms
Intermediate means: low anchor 219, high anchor 224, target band 202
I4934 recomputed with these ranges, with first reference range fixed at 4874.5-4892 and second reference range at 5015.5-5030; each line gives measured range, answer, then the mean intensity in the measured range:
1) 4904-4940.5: -2.75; 217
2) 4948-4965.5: -1.97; 223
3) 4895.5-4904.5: -0.62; 217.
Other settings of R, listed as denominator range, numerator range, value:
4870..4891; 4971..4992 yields 1.06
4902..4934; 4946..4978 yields 1.05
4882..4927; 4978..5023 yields 1.04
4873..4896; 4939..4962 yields 1.14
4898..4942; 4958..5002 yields 1.04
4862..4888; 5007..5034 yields 1.08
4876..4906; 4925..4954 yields 1.11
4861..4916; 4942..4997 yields 1.14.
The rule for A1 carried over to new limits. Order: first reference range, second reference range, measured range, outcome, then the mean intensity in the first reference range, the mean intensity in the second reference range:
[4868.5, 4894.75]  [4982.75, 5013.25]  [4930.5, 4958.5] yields -2.8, 202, 215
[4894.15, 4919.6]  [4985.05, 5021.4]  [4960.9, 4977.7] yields -1.1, 215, 210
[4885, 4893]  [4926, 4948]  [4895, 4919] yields -1.7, 183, 230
